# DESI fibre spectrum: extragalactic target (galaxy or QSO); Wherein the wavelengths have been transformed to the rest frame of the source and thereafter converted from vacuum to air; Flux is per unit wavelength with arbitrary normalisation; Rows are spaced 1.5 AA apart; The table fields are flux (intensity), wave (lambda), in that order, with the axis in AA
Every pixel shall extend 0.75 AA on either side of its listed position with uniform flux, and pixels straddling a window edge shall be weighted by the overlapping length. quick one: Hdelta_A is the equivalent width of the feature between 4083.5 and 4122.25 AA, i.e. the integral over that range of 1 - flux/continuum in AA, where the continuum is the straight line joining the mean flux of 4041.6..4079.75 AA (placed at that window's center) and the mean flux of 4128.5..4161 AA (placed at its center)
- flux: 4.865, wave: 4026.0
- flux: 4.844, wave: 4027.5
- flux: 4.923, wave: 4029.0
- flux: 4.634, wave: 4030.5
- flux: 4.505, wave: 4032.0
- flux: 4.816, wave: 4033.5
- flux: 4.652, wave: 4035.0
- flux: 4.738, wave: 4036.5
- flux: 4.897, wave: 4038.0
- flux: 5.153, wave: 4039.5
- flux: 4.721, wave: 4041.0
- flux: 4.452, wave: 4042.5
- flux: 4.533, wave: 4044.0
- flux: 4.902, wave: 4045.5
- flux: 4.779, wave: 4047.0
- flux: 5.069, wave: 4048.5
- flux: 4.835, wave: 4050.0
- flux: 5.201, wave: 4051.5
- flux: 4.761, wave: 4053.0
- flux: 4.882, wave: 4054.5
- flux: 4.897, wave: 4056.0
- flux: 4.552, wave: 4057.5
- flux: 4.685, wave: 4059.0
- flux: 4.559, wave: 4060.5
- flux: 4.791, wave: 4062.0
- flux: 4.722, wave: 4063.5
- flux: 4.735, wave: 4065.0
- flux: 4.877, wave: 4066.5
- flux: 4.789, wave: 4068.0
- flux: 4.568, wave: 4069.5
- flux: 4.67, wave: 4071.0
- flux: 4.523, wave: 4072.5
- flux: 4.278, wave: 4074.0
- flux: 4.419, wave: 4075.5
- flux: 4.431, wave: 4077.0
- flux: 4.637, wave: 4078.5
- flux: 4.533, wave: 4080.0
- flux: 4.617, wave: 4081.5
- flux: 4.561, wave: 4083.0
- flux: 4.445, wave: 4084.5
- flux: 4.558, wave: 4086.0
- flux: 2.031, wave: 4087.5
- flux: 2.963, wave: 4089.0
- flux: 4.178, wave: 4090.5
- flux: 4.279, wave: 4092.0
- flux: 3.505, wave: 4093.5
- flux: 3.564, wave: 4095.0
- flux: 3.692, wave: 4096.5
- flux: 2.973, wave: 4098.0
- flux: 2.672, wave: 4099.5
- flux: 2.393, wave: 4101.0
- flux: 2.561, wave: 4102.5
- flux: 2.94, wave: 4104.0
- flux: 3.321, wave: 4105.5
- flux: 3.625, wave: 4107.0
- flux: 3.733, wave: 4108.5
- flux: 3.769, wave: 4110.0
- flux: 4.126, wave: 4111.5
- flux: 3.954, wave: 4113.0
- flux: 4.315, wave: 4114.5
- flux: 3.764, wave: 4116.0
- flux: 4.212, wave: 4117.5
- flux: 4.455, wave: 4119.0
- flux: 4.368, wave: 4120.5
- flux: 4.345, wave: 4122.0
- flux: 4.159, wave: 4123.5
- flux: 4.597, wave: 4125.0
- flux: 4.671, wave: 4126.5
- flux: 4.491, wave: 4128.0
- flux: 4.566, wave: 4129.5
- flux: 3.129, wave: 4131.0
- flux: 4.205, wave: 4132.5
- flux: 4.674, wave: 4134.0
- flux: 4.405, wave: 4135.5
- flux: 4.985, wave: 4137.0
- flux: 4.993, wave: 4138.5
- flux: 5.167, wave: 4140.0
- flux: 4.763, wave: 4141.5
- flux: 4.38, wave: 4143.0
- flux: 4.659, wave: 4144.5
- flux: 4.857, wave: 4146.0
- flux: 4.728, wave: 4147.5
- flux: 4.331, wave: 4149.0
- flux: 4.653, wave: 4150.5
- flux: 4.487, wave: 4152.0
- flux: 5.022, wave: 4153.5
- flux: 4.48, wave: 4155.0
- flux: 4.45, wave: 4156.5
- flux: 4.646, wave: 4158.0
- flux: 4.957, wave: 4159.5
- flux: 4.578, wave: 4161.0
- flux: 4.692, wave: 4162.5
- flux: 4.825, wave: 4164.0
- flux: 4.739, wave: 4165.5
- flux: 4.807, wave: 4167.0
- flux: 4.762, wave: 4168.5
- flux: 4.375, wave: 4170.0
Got 8.4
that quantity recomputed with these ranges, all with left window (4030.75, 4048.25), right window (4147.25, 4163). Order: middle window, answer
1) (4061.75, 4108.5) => 7.50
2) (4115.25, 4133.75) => 1.61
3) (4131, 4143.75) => 0.13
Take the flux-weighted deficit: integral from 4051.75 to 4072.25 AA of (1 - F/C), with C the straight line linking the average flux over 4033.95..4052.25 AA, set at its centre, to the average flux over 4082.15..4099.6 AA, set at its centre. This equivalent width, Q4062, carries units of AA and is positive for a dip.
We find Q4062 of -1.8 AA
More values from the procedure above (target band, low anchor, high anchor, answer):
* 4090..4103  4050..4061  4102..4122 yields 2.5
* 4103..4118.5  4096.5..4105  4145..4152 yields -2.7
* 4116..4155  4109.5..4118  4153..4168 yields -1.5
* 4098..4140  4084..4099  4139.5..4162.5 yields 1.3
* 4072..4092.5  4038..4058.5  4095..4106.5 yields -3.0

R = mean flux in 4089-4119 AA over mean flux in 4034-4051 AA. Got 0.74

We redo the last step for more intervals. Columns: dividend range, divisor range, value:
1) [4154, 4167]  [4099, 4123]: 1.27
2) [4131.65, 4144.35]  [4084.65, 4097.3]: 1.29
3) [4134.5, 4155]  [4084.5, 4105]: 1.43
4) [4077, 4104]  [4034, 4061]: 0.76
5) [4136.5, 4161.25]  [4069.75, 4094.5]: 1.13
